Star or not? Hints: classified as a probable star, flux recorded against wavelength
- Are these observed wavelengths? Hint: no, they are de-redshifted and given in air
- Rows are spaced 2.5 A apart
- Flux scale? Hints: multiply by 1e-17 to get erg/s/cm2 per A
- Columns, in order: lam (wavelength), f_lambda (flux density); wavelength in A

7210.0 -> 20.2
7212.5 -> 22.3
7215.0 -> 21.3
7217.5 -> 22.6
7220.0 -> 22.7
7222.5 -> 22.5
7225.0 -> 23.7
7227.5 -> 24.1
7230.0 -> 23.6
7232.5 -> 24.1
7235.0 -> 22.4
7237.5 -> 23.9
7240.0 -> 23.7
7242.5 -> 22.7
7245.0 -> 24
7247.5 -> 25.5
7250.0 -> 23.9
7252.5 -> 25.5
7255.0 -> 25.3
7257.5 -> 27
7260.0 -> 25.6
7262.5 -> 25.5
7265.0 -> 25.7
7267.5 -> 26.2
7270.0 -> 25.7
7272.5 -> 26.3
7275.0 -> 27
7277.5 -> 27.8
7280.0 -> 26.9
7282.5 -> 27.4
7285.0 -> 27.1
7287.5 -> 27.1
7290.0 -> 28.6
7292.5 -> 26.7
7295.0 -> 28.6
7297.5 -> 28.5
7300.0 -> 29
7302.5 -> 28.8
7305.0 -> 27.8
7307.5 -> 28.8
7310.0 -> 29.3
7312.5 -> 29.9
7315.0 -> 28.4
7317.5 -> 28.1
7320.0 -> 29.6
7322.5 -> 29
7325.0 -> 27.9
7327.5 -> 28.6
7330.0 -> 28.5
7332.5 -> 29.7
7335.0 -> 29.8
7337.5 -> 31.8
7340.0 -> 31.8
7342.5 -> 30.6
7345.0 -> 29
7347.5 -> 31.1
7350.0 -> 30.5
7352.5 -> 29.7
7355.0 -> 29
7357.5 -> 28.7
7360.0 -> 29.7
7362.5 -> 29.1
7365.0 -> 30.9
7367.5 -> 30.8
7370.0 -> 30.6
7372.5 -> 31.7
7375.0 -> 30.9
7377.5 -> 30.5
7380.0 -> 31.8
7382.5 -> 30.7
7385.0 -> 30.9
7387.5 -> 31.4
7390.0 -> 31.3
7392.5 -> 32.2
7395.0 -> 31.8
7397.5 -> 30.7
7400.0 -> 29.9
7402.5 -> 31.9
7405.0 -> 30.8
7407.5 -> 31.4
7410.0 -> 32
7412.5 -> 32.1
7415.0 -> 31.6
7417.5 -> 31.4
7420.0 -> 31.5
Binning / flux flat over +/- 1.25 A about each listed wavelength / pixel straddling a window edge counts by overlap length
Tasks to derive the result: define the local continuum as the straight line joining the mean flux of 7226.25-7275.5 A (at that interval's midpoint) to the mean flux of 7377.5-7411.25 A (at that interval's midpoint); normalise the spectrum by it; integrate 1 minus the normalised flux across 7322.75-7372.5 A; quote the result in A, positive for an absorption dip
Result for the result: -1.3 A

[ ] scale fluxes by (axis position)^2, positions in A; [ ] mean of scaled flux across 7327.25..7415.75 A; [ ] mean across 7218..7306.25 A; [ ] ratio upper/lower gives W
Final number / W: 1.23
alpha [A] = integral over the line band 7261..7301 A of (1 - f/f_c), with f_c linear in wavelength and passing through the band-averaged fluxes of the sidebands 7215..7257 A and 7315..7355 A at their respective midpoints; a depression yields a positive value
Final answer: -1.02 A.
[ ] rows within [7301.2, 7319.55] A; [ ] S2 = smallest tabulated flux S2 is 27.8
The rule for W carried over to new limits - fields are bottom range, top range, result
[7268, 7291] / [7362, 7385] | 1.17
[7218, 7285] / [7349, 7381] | 1.25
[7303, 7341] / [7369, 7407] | 1.08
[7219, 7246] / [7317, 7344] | 1.30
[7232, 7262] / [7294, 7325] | 1.19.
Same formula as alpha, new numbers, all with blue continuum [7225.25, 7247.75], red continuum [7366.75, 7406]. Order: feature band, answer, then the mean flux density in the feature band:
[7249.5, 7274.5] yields -0.8 A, 25.8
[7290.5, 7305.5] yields -0.9 A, 28.3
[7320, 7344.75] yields -1.1 A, 29.7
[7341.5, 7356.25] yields -0.4 A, 30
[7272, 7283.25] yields -0.6 A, 27.1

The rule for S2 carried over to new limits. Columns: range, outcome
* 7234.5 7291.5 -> 22.4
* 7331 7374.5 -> 28.7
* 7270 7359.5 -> 25.7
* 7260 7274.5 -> 25.5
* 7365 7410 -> 29.9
